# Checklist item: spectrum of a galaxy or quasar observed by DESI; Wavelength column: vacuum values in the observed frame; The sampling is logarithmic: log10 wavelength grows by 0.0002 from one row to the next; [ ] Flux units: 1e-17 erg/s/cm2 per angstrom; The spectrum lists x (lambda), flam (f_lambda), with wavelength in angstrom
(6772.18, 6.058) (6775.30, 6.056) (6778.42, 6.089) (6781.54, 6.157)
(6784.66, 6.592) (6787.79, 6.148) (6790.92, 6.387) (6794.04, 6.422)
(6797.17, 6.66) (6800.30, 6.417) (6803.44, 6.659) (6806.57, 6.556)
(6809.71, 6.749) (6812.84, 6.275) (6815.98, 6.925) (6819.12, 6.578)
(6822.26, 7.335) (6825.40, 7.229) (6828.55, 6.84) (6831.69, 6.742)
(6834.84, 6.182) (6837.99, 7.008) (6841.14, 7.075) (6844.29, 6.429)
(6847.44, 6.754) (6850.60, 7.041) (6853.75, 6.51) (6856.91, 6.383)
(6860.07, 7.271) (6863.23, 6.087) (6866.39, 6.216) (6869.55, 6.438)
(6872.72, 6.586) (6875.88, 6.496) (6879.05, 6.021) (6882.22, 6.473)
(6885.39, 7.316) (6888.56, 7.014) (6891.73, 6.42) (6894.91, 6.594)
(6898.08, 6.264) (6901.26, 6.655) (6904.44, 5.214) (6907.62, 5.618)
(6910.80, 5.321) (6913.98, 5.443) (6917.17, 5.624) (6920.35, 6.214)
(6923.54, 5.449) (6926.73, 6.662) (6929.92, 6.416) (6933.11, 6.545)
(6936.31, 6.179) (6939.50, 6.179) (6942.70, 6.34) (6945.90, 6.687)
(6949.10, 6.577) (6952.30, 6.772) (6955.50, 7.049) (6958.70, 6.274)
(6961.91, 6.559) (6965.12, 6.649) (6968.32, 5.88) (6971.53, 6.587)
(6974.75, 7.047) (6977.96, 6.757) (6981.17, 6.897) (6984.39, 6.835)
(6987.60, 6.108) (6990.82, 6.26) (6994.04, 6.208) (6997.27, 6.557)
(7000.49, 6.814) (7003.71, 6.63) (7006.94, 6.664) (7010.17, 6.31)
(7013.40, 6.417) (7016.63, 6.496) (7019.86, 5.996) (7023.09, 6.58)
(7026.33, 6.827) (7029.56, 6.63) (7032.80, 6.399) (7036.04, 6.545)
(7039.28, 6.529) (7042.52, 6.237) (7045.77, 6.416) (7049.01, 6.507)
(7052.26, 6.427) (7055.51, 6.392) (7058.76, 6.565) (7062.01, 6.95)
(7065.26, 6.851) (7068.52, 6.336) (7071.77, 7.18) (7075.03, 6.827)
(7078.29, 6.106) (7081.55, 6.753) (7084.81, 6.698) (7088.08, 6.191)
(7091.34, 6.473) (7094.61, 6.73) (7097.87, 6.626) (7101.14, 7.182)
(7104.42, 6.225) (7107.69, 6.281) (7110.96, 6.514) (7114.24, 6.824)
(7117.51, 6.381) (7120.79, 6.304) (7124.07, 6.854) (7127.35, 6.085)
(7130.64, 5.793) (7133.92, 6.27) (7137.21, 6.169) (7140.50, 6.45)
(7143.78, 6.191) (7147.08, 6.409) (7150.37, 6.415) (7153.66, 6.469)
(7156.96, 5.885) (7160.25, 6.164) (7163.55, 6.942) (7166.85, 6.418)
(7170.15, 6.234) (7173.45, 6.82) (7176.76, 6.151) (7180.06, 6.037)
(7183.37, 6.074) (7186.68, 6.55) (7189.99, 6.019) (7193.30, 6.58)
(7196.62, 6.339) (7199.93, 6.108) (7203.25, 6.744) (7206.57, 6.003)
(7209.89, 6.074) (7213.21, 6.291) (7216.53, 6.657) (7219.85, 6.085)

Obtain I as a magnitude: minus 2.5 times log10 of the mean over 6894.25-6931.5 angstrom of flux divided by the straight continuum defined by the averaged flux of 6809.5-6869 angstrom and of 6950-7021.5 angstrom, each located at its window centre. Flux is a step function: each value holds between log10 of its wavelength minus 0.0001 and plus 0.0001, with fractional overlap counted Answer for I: 0.12 mag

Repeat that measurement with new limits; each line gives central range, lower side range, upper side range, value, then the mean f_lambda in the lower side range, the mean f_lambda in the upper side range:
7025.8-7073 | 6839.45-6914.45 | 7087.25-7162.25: -0.03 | 6.42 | 6.39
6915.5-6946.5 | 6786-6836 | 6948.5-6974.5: 0.06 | 6.63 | 6.57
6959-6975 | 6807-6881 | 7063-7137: 0.02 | 6.66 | 6.52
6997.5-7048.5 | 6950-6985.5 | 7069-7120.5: 0.02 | 6.66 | 6.59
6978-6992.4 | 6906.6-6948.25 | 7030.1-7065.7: -0.05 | 6.07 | 6.52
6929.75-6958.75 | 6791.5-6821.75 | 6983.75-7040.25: 0.00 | 6.6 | 6.48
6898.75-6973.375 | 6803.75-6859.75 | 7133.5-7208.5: 0.07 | 6.75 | 6.32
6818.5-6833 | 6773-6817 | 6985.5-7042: -0.09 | 6.42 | 6.47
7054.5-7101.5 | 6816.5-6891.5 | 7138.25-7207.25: -0.03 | 6.69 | 6.34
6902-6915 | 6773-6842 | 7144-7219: 0.19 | 6.58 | 6.33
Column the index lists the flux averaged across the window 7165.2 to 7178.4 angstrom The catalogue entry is 6.41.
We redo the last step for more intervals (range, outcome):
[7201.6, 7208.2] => 6.37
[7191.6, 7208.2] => 6.35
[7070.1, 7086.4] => 6.71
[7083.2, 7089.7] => 6.44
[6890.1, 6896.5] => 6.51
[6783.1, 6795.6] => 6.39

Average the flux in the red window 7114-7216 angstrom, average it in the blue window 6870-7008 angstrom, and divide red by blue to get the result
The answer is 0.99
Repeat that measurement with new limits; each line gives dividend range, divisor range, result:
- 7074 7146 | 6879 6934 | 1.04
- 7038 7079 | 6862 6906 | 1.02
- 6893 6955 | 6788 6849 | 0.92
